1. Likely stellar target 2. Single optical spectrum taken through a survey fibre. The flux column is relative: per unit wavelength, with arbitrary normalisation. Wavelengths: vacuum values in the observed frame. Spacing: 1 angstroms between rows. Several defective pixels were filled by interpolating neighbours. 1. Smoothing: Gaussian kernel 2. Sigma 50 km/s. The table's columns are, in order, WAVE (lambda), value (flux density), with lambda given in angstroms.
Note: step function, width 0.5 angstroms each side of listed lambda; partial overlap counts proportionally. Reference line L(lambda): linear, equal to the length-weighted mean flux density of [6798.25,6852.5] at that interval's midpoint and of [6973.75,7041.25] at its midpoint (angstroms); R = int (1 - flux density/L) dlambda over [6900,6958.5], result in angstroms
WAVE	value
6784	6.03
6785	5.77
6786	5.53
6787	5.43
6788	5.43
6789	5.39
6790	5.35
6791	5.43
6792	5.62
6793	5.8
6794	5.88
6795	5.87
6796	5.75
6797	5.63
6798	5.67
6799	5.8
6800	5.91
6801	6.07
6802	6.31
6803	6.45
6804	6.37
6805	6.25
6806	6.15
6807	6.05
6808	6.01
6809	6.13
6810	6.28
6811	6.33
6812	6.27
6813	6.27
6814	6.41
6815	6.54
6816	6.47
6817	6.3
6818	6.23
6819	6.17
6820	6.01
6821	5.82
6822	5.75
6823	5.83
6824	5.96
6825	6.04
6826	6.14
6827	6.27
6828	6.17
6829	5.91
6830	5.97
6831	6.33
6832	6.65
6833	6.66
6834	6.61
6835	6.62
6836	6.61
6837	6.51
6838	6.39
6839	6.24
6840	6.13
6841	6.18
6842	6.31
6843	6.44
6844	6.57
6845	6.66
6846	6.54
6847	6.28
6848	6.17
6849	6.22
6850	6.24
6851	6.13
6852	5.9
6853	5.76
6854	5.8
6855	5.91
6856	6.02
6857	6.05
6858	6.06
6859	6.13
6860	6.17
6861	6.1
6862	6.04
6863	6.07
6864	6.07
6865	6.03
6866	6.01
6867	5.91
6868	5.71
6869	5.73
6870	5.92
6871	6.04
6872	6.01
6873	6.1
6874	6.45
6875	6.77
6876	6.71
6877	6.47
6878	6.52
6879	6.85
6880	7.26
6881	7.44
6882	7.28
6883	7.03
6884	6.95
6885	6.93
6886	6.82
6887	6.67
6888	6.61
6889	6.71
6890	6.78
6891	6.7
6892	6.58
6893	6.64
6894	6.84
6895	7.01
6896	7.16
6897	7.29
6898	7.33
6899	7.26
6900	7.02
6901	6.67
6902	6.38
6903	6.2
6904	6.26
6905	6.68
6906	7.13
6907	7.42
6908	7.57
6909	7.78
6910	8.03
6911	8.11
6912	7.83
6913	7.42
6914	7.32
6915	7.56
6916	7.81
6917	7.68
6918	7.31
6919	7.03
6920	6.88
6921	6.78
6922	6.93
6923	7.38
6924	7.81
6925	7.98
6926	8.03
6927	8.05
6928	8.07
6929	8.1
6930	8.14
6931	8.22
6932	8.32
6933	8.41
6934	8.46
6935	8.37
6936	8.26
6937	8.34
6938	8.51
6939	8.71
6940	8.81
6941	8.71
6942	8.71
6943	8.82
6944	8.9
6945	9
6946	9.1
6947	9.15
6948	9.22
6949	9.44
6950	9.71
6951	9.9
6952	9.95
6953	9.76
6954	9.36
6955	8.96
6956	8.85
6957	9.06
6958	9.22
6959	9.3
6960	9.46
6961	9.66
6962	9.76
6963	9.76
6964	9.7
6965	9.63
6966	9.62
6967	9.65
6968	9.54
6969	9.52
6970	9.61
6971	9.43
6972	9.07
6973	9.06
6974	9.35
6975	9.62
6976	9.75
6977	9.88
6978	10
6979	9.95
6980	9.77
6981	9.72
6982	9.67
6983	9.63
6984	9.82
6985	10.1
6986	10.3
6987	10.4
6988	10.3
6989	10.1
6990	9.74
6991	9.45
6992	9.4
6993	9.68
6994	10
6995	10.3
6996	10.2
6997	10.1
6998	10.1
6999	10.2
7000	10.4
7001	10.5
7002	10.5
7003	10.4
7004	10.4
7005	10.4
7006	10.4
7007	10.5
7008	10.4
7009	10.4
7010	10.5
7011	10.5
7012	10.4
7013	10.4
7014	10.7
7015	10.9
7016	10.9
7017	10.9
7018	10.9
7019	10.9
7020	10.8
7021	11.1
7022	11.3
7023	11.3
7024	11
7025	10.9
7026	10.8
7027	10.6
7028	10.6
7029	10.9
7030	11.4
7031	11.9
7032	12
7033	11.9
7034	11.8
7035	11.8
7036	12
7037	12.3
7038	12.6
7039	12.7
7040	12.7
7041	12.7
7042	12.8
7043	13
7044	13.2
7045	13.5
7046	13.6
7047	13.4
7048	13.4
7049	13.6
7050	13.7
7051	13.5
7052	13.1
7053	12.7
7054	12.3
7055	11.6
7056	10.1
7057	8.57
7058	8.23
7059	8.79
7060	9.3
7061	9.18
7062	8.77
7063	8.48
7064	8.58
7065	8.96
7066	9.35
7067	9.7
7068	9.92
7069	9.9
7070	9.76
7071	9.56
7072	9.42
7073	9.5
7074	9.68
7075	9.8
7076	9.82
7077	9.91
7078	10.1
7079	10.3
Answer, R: 4.2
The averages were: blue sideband 6.24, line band 8.14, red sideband 10.6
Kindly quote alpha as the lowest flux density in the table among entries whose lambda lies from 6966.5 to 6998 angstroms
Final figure 9.06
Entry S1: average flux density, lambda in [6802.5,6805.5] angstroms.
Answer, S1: 6.36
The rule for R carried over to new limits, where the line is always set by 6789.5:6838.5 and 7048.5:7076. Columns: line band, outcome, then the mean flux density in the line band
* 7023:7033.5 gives -1.7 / 11.2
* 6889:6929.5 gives 2.3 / 7.26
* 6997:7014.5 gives -2.1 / 10.4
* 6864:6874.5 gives 1.6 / 5.99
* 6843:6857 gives 1.1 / 6.17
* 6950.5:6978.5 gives -3.0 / 9.52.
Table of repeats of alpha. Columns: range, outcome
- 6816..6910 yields 5.71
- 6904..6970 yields 6.26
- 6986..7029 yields 9.4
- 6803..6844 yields 5.75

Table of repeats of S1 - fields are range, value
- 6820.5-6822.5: 5.79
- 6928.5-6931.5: 8.15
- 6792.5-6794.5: 5.84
